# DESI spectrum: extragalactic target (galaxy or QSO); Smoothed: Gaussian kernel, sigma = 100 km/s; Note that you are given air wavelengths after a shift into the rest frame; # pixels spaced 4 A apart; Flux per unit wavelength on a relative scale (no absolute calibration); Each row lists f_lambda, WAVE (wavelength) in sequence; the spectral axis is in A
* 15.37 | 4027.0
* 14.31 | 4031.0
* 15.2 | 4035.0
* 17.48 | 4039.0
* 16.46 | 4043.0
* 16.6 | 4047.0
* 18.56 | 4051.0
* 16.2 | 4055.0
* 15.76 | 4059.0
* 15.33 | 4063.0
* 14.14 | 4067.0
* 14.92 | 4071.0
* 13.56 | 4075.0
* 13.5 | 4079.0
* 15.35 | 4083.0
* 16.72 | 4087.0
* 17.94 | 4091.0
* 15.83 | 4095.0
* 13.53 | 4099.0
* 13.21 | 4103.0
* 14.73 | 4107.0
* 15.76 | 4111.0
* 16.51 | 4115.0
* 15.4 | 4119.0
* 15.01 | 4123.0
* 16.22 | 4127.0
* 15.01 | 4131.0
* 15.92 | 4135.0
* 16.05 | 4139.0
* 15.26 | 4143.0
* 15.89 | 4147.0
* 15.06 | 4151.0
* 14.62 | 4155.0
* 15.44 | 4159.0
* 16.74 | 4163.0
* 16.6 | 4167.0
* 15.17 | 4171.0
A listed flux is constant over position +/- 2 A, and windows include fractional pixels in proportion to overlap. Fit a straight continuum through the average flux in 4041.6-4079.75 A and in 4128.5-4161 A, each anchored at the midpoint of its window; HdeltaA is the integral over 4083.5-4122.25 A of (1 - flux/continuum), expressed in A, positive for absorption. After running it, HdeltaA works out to 0.0 A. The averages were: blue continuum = 15.6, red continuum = 15.4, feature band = 15.5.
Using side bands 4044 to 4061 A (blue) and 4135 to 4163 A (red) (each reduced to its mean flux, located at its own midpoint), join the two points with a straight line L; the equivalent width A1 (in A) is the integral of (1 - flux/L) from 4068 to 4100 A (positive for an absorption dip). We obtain 2.3 A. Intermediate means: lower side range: 16.8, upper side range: 15.5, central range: 15.2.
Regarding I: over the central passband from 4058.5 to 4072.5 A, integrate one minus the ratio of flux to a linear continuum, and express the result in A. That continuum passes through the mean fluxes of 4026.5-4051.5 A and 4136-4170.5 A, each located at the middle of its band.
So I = 1.0 A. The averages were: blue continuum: 16.2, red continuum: 15.7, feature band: 15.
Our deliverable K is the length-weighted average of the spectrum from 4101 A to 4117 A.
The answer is 15.1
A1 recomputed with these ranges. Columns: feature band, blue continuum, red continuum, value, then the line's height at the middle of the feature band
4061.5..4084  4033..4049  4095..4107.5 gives 1.13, 15.2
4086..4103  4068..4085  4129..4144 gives -1.10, 14.7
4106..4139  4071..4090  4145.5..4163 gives -0.89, 15.2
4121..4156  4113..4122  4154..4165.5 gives 0.70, 15.8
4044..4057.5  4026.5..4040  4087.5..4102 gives -1.29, 15.5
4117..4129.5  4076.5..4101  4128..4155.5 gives -0.05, 15.5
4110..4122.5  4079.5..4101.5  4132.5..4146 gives -0.08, 15.7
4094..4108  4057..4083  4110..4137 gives 0.95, 15.2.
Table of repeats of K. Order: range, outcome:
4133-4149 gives 15.8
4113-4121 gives 16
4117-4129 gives 15.5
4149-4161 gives 15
